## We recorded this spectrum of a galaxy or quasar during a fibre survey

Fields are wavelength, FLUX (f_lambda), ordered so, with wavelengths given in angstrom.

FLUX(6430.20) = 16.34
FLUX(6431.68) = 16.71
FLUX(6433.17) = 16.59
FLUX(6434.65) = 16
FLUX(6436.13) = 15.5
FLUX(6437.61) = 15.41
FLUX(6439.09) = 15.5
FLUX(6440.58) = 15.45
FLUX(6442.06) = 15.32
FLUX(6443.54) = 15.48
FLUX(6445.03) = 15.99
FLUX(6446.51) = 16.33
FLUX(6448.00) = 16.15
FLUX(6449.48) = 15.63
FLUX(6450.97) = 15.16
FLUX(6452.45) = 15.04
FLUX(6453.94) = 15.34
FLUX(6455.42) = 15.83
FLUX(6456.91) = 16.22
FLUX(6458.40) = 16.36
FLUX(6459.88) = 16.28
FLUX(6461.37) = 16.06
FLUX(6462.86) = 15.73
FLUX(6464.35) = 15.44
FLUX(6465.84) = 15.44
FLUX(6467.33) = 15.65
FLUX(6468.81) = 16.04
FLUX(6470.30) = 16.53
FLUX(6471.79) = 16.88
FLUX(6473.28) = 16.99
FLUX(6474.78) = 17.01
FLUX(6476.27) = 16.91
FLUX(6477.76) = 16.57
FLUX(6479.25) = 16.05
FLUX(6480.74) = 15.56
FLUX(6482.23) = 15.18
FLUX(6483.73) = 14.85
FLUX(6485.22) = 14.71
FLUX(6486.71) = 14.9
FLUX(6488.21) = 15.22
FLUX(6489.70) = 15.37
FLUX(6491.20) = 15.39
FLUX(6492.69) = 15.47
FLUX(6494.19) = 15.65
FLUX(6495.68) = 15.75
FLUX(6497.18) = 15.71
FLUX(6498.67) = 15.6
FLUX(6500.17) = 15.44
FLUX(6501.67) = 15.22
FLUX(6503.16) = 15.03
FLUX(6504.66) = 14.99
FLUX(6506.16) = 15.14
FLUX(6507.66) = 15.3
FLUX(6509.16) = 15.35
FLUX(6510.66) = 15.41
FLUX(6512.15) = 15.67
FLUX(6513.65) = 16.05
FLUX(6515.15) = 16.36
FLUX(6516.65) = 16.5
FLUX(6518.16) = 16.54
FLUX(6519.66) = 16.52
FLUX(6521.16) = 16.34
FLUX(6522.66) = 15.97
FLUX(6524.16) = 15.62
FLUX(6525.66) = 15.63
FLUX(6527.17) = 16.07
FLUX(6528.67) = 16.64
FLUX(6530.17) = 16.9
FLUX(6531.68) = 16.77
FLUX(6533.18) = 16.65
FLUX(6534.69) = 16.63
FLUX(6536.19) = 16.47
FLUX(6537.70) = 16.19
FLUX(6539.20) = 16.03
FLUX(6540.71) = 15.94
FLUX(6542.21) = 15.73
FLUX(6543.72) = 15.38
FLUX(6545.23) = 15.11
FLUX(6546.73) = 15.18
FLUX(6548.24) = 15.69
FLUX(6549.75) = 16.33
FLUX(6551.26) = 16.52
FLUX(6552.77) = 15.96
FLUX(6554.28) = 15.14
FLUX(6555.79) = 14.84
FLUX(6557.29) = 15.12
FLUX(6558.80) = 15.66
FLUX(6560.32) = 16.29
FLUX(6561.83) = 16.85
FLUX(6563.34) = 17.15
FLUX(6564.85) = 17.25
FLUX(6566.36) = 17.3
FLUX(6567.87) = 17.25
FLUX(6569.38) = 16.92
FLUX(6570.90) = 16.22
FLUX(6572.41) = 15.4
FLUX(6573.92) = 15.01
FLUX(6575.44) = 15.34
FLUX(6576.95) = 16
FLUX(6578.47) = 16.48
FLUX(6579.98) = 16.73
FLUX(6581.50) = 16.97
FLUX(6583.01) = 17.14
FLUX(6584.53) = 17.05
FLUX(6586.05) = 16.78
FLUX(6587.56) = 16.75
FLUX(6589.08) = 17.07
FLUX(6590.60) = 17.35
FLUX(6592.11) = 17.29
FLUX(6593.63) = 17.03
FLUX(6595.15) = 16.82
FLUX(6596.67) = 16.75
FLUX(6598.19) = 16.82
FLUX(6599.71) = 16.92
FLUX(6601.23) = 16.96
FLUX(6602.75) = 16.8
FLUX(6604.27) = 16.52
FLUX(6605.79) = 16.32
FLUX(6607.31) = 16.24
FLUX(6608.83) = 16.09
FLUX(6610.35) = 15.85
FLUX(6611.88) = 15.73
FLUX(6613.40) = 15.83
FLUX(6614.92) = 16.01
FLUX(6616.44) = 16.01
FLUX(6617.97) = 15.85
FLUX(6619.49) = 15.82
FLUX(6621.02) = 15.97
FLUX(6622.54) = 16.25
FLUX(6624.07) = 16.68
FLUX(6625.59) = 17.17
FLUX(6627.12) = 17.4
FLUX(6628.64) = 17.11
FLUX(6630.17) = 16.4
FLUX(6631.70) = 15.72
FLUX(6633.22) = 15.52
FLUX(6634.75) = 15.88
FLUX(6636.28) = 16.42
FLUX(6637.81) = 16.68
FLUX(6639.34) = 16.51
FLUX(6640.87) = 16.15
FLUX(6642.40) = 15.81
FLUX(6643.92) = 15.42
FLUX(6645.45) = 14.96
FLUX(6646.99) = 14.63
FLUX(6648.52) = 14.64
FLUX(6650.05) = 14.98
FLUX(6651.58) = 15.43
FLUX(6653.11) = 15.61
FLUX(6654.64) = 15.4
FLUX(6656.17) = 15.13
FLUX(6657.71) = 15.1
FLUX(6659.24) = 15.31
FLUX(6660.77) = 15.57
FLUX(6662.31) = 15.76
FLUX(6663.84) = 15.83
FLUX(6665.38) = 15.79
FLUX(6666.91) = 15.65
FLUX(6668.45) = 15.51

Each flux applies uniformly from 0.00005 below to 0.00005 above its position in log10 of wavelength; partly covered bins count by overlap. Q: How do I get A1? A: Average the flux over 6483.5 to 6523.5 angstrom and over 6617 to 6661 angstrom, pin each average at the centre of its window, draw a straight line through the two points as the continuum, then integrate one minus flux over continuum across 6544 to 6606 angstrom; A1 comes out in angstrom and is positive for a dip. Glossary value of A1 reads -2.7 angstrom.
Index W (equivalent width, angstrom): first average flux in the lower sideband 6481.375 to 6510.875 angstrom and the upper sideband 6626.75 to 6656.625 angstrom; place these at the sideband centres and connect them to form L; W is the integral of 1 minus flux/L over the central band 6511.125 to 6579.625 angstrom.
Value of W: -3.0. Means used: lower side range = 15.3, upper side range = 15.8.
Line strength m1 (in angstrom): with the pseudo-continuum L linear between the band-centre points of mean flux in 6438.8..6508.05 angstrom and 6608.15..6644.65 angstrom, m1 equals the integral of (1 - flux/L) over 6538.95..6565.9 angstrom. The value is 0.1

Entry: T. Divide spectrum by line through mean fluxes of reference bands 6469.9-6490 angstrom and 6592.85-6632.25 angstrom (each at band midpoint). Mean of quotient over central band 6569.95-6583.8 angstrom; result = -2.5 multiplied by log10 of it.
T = 0.01 mag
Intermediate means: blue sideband 15.9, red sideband 16.4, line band 16.1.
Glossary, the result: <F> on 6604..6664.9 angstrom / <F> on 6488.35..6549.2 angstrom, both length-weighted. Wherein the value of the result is 1.0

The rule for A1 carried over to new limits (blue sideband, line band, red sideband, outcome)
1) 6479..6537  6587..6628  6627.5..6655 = -2.0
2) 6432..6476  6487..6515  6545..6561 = 0.6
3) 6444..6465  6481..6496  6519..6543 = 0.7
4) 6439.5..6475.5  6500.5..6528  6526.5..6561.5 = 0.3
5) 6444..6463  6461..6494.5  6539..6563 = 0.0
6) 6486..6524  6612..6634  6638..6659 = -1.2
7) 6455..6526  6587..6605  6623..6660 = -1.2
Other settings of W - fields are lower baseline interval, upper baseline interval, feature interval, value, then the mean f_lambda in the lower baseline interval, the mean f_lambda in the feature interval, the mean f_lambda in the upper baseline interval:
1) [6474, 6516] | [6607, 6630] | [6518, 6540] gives -0.8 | 15.6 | 16.3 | 16.3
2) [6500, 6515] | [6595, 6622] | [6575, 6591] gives -0.6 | 15.4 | 16.7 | 16.3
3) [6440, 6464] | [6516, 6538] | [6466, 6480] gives -0.5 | 15.8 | 16.5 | 16.4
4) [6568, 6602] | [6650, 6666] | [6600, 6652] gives -0.3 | 16.6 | 16.1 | 15.5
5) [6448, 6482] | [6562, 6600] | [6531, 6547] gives 0.4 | 16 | 16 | 16.7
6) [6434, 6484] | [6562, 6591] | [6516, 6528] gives 0.1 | 15.9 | 16.1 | 16.6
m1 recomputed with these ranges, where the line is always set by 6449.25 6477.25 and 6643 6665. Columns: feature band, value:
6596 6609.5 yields -1.0 angstrom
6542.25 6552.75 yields 0.0 angstrom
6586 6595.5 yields -0.9 angstrom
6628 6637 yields -0.5 angstrom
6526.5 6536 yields -0.5 angstrom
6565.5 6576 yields -0.4 angstrom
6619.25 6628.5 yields -0.7 angstrom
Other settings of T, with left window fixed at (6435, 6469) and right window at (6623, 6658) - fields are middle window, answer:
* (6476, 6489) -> 0.02 mag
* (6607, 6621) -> -0.01 mag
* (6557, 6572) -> -0.05 mag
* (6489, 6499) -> 0.01 mag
